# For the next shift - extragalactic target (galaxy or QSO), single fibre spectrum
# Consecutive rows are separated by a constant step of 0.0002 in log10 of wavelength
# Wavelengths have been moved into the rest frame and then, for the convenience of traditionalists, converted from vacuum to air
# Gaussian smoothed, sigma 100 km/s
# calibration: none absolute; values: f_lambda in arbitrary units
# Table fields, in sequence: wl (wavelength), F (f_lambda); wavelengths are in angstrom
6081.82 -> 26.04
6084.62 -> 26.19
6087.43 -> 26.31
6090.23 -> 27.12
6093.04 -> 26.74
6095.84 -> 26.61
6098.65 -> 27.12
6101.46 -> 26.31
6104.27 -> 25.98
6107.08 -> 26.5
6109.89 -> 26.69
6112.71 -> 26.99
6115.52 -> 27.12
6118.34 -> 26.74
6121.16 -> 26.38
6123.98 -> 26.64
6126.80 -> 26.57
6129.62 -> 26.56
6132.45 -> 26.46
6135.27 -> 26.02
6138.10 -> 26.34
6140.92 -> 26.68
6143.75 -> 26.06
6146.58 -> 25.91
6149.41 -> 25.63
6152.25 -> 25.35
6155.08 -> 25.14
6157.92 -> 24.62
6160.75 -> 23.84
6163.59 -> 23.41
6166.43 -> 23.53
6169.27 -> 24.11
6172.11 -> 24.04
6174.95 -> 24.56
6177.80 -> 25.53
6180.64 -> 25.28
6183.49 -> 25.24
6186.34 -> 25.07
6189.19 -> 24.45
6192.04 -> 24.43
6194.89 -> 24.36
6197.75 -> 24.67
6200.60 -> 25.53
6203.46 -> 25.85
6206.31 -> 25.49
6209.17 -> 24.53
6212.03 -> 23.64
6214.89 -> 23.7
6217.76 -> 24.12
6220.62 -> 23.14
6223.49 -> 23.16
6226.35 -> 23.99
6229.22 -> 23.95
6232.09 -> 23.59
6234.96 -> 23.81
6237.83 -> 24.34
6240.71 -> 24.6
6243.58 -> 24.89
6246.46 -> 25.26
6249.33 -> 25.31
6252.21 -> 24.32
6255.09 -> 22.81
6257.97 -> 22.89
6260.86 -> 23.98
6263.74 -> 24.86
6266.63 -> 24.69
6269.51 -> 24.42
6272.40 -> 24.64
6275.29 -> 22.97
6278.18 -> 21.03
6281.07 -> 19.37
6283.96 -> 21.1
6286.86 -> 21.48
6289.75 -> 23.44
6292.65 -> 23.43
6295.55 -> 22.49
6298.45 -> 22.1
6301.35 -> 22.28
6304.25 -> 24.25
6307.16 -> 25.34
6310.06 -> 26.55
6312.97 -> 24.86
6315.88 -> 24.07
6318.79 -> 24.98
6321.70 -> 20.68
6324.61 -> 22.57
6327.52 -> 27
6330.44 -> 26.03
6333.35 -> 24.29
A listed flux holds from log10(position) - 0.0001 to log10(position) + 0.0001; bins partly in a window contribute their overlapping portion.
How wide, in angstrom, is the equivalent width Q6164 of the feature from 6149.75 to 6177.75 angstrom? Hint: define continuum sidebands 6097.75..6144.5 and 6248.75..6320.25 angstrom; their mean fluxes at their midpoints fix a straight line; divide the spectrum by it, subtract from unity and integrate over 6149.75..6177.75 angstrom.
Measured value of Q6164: 1.5 angstrom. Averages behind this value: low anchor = 26.5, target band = 24.4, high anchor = 23.5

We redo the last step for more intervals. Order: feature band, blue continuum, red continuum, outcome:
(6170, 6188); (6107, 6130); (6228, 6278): 0.4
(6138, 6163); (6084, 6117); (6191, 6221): 0.3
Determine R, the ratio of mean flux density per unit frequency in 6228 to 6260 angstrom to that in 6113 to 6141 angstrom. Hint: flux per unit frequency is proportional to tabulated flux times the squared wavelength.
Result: 0.9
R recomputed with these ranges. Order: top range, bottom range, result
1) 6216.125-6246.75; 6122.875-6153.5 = 0.95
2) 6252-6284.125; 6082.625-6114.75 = 0.92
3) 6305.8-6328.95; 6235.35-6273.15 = 1.03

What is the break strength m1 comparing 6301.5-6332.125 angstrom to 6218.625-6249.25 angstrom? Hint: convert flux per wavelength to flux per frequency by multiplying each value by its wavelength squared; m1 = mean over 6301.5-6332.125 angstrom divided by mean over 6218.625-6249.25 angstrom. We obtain 1.04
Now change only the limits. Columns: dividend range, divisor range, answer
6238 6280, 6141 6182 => 1.00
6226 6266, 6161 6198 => 1.01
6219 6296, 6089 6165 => 0.94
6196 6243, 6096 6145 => 0.94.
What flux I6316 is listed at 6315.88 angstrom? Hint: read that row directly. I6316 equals 24.07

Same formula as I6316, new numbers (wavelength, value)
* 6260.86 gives 23.98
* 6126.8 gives 26.57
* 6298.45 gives 22.1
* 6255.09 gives 22.81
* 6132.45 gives 26.46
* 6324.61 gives 22.57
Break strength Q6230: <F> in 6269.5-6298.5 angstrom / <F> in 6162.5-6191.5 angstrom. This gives 0.91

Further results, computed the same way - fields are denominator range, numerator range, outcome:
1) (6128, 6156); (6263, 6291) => 0.87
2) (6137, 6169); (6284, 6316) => 0.94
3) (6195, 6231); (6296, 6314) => 0.99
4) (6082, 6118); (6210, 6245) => 0.90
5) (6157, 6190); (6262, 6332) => 0.96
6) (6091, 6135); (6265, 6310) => 0.86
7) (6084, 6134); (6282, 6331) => 0.89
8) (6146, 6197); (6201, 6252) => 0.99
